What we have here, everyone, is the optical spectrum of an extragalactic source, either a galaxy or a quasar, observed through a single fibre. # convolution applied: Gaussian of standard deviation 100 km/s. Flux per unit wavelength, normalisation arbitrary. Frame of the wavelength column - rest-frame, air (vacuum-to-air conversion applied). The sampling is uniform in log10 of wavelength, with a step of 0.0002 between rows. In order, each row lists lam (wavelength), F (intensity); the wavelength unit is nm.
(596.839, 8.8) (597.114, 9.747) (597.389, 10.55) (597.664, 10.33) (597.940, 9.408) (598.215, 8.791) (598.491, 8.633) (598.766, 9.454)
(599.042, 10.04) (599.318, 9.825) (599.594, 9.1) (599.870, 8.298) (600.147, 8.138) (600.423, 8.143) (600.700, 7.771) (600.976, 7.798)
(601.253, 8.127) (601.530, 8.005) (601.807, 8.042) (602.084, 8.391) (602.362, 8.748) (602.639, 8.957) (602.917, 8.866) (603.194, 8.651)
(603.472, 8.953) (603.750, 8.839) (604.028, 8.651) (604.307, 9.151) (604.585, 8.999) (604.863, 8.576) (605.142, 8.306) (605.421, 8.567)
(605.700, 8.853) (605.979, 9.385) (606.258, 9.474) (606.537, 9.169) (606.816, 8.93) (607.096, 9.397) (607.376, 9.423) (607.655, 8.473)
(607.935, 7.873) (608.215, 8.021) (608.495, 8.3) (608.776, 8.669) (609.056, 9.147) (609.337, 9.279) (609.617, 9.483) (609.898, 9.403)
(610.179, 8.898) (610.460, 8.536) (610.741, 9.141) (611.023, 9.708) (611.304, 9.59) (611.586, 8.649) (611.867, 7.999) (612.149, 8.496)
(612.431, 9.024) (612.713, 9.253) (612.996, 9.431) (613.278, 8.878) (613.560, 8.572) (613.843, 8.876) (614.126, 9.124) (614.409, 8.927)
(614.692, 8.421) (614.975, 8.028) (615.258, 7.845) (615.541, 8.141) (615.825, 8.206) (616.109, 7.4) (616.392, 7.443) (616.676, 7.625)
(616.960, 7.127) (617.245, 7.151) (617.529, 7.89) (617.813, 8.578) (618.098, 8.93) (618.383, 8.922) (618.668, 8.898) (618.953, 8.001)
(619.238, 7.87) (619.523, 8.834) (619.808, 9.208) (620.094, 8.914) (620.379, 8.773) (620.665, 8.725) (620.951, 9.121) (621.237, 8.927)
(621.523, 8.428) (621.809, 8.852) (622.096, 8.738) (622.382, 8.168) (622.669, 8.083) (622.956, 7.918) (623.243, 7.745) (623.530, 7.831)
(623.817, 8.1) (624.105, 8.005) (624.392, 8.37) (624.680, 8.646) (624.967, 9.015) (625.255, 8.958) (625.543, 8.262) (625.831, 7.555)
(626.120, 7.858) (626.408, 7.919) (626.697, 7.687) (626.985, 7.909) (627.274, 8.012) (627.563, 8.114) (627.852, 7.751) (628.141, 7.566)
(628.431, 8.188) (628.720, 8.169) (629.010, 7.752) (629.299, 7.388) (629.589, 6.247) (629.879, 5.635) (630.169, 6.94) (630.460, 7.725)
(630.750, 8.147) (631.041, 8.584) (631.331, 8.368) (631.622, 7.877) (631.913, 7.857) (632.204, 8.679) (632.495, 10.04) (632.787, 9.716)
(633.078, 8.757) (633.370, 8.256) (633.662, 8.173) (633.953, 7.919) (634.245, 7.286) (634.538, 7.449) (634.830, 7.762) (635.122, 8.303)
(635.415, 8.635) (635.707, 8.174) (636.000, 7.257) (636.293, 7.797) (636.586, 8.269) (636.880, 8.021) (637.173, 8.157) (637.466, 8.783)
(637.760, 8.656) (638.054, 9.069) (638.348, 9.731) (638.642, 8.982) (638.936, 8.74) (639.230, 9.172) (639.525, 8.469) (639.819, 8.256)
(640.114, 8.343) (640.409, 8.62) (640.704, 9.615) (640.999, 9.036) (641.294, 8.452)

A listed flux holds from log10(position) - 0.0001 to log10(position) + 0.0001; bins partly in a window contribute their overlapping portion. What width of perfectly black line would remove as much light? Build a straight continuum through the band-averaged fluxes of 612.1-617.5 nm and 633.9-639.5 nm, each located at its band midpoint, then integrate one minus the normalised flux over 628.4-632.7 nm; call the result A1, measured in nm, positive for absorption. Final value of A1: 0.24 nm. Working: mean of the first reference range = 8.3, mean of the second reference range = 8.33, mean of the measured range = 7.86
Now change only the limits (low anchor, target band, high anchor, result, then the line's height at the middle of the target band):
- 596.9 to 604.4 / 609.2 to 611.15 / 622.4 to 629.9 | -0.16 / 8.51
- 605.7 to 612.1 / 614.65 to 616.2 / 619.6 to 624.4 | 0.13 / 8.71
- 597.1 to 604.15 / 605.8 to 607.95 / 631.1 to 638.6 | -0.08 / 8.75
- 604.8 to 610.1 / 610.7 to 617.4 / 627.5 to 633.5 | 0.14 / 8.63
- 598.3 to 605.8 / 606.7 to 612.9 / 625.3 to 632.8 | -0.33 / 8.44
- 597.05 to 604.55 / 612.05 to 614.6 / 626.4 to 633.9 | -0.14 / 8.48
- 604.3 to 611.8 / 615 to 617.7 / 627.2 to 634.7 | 0.28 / 8.57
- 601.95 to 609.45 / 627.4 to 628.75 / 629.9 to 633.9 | 0.07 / 8.37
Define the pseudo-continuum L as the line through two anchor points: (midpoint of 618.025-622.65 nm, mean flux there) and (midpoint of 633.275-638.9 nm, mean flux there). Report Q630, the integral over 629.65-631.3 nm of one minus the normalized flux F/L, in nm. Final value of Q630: 0.20 nm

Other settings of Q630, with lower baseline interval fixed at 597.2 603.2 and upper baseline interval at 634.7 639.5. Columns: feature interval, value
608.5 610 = -0.06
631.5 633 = -0.06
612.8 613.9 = -0.03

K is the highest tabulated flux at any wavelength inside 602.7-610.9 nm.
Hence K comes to 9.483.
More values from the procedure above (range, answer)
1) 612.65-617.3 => 9.431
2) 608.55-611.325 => 9.708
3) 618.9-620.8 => 9.208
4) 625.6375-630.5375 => 8.188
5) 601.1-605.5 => 9.151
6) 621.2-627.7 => 9.015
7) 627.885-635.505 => 10.04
